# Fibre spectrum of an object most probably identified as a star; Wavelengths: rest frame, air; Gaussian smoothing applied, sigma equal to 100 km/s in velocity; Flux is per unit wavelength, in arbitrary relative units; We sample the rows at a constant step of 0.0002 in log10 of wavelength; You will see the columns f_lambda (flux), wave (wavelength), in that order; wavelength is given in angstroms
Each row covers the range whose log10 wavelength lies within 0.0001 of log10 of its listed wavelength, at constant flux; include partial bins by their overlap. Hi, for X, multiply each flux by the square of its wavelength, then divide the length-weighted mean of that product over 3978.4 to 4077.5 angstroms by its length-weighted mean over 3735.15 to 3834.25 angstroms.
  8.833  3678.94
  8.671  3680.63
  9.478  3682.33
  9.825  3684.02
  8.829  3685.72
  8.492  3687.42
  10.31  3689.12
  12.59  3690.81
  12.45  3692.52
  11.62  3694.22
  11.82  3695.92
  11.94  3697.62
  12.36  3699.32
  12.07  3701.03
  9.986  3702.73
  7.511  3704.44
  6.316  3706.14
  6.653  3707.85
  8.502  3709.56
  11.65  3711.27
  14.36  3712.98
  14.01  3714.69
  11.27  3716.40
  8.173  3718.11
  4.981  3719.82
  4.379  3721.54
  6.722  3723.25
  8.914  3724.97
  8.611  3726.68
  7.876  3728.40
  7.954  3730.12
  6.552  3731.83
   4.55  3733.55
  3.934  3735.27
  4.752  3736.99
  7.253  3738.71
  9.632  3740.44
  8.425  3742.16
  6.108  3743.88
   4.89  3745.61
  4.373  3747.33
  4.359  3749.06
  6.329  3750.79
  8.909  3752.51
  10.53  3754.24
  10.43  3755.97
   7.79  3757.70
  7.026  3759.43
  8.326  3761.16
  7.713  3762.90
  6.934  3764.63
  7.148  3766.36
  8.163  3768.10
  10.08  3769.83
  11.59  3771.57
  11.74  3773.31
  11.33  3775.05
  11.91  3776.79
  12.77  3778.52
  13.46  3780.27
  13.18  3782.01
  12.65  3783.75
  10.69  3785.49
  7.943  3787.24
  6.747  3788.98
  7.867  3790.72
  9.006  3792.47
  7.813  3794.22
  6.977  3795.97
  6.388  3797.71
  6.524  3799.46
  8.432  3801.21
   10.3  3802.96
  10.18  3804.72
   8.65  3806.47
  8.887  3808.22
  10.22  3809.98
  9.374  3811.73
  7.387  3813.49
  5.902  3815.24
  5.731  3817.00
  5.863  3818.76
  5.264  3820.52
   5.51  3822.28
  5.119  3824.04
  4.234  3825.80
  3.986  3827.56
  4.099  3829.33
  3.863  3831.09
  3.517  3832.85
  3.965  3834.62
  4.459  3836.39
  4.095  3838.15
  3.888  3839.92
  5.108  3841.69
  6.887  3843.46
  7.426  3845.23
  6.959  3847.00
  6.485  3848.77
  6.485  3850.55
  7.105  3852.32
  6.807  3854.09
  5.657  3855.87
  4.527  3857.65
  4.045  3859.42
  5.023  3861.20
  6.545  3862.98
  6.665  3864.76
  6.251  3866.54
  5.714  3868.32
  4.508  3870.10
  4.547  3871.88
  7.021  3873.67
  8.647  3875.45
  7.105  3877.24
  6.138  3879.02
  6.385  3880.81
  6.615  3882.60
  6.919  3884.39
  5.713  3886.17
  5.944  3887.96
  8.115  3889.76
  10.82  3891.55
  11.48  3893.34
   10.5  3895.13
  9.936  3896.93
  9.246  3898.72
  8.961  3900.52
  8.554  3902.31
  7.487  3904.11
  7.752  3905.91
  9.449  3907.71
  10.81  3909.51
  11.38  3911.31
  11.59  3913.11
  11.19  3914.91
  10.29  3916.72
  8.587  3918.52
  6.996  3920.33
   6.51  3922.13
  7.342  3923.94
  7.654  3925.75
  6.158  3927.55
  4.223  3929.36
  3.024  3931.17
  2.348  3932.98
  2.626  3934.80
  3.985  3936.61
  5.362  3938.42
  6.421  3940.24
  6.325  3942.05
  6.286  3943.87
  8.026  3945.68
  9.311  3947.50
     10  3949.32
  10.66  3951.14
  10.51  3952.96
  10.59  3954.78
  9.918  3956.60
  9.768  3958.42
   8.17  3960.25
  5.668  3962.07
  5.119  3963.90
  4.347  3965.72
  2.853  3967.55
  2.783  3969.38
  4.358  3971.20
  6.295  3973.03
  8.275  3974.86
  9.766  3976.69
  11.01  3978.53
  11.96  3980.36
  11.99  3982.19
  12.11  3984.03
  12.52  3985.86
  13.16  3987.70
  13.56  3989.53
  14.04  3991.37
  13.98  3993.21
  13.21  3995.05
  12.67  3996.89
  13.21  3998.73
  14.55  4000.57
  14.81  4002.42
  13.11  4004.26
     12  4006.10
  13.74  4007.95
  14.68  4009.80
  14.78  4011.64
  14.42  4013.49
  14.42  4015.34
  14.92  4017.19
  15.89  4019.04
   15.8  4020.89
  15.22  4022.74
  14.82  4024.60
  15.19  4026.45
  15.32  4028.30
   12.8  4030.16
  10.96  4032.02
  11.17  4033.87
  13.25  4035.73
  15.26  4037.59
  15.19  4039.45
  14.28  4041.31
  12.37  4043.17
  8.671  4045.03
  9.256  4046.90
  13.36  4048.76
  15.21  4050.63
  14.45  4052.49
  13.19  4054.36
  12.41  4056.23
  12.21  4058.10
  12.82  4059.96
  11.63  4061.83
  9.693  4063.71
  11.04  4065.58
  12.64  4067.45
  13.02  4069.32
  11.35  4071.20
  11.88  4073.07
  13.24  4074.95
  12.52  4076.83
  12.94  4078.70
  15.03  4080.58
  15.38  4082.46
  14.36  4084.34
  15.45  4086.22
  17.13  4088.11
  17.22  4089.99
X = 1.90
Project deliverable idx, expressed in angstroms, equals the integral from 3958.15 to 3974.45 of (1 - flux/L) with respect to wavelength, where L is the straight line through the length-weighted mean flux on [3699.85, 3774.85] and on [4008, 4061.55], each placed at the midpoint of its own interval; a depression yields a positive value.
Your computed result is 9.2 angstroms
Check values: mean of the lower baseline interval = 8.13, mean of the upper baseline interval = 13.6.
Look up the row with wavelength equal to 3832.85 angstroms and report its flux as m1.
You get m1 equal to 3.517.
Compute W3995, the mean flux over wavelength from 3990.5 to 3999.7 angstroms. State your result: 13.4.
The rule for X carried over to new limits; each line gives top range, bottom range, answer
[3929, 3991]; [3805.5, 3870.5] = 1.43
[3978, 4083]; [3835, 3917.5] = 1.95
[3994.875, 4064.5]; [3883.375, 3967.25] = 1.81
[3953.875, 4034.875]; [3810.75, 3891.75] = 2.12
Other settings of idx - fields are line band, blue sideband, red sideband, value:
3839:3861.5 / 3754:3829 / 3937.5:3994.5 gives 7.1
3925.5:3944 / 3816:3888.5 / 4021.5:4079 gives 8.2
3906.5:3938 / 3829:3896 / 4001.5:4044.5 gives 5.9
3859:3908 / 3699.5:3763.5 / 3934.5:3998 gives 6.8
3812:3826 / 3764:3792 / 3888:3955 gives 5.5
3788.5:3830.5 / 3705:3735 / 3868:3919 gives 6.1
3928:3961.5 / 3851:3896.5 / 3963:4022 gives 9.3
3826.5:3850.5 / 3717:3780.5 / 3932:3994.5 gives 9.1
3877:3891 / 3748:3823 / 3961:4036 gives 4.8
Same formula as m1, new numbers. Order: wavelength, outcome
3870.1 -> 4.508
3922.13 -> 6.51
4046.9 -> 9.256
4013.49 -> 14.42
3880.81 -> 6.385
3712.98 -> 14.36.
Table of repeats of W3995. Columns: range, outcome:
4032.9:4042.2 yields 13.8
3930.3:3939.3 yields 3.46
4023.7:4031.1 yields 14.5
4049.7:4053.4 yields 14.9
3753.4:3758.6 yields 9.56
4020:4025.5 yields 15.3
